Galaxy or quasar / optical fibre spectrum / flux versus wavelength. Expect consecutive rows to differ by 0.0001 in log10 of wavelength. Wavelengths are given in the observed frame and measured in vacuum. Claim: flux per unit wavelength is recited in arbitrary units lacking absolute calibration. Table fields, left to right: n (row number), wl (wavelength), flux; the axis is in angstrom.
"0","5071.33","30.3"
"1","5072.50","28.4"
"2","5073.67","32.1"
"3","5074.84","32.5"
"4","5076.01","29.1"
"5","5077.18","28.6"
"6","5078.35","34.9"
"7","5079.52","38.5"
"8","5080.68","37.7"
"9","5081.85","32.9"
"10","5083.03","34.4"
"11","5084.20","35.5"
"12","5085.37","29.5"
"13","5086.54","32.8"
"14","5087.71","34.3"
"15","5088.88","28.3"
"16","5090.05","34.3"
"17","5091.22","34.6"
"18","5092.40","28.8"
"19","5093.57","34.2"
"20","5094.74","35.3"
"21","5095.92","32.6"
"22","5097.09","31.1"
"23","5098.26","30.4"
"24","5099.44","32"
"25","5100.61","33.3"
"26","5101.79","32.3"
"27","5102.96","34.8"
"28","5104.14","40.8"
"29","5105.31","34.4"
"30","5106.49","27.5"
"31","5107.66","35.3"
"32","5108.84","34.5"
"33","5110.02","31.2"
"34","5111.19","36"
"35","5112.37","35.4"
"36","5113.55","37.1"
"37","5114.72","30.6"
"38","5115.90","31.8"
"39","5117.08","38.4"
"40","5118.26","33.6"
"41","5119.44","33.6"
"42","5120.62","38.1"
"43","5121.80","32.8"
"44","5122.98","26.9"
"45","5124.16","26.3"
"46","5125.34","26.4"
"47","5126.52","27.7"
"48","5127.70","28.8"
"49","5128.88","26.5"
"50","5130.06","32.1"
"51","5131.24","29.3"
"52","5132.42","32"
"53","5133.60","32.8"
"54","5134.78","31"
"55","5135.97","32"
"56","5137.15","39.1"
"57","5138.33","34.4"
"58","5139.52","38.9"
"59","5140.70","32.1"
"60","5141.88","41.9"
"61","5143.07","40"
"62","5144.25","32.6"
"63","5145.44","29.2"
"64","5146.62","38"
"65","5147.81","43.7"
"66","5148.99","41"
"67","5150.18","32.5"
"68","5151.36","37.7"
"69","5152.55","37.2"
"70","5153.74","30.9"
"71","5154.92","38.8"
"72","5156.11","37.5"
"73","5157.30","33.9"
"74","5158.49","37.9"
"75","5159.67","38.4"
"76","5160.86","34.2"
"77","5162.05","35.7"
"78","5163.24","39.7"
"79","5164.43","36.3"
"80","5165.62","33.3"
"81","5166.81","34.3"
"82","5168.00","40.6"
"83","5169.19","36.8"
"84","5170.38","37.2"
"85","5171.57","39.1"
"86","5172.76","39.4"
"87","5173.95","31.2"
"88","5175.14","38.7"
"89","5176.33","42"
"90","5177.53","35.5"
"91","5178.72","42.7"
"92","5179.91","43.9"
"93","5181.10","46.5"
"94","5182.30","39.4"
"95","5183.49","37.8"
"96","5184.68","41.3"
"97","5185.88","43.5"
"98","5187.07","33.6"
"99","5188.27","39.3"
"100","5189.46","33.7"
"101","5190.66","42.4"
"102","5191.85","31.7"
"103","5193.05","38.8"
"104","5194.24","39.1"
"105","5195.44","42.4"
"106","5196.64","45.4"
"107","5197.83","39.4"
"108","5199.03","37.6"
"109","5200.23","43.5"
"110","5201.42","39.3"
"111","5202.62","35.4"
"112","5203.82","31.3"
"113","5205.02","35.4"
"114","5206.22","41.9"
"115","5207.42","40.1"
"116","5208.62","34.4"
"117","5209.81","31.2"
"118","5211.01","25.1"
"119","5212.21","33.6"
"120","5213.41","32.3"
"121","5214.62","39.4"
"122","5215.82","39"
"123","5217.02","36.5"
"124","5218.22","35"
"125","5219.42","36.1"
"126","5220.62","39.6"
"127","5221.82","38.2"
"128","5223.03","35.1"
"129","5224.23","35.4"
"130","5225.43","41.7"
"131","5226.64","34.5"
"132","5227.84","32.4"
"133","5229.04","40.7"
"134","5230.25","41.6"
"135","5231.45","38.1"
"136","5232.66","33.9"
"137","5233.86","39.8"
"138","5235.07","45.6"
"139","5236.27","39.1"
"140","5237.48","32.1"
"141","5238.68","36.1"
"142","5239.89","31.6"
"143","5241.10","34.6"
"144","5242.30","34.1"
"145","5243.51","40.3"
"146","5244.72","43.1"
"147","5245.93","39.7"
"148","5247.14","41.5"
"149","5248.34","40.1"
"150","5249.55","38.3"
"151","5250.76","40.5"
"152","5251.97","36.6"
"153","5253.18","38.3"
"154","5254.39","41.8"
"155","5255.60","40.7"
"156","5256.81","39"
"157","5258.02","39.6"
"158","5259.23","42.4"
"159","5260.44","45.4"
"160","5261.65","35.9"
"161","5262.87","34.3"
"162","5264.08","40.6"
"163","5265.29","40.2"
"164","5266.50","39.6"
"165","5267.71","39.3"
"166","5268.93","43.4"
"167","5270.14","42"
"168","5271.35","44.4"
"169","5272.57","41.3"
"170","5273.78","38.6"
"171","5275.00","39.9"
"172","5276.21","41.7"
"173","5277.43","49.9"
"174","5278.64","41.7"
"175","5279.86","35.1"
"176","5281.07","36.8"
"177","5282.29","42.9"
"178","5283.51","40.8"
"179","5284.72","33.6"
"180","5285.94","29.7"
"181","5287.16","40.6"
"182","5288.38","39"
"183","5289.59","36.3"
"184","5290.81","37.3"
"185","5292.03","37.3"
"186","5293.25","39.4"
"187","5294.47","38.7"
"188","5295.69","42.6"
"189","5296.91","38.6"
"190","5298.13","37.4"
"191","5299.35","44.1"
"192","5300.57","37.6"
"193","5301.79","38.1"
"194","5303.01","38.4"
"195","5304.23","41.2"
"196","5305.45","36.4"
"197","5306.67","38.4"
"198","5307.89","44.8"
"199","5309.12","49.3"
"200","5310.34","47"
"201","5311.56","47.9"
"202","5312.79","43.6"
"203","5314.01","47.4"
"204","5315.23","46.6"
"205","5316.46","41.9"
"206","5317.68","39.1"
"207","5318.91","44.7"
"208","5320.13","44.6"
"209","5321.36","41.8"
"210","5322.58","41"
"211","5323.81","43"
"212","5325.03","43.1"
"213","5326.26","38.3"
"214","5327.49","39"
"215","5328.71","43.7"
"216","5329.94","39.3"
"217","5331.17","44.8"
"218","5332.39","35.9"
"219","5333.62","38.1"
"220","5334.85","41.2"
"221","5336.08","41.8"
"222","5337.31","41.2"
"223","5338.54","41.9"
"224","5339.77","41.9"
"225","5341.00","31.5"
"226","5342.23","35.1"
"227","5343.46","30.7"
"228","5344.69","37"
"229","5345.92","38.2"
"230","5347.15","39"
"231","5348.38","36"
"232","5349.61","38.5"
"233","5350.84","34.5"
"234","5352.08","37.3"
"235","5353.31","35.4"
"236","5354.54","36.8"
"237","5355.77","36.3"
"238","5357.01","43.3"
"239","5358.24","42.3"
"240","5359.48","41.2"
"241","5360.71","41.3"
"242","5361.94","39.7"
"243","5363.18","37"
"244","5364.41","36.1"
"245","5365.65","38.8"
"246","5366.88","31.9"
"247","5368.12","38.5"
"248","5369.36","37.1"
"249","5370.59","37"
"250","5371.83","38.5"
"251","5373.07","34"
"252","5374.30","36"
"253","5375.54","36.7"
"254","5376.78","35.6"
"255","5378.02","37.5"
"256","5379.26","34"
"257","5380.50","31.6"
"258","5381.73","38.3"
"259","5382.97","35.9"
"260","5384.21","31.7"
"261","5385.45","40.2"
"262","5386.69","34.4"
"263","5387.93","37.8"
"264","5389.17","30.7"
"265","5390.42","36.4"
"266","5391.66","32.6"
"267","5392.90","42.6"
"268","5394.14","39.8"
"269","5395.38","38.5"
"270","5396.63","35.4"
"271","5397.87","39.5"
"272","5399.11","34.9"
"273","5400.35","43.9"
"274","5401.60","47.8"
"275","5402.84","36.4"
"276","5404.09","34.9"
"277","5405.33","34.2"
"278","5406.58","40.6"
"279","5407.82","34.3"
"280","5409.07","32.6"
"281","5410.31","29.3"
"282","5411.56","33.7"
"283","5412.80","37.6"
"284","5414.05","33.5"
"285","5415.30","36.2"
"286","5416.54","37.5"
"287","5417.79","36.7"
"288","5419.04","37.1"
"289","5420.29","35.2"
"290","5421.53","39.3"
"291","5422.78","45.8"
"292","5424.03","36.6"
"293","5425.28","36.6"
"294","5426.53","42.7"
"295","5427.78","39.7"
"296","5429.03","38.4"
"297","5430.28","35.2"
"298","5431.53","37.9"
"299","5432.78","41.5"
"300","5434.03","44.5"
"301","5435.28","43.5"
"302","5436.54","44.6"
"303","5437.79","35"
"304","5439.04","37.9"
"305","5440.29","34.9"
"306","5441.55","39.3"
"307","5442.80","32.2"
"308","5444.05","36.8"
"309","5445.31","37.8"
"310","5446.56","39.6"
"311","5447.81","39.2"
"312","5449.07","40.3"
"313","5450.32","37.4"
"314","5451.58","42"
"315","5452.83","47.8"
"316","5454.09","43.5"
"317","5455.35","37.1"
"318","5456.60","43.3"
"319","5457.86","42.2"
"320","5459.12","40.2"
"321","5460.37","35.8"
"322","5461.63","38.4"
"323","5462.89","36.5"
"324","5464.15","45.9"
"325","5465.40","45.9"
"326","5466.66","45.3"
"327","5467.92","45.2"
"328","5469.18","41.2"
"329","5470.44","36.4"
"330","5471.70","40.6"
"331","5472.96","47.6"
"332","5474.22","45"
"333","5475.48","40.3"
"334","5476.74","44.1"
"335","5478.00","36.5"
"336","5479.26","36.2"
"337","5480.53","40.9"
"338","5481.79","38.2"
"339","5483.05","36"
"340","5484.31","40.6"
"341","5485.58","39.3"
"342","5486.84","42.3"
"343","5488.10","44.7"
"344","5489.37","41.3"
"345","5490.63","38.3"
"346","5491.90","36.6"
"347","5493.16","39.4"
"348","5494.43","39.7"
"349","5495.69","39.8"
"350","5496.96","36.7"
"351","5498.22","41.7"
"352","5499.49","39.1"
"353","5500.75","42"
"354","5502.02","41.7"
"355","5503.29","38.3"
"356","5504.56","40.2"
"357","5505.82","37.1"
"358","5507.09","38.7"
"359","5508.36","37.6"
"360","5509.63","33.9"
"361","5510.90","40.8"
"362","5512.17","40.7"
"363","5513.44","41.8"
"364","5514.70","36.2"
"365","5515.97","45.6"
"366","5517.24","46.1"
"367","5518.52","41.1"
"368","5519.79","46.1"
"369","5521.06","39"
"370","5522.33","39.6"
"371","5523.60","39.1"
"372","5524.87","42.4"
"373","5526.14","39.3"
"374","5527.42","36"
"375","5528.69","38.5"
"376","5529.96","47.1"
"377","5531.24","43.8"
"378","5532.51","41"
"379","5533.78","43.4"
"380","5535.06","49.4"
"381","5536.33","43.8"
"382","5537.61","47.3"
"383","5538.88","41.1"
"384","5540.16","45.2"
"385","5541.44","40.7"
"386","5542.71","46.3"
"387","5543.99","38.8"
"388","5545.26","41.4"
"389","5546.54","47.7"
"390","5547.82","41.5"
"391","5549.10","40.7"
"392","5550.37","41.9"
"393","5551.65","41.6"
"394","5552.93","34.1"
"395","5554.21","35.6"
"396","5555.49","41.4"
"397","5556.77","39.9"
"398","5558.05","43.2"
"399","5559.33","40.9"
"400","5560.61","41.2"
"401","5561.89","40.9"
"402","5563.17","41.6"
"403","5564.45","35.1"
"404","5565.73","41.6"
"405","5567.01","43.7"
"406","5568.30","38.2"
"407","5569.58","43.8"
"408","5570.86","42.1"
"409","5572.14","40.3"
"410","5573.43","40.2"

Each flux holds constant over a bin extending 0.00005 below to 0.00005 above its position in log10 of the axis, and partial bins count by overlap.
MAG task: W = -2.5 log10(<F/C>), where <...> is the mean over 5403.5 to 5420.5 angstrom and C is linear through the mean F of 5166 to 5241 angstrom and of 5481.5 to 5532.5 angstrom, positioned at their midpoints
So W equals 0.12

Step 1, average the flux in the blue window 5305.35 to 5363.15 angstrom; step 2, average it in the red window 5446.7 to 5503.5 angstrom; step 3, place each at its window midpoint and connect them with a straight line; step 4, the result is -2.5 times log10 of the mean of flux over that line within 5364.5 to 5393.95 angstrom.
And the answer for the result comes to 0.13 mag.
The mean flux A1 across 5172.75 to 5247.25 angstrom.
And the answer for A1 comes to 37.8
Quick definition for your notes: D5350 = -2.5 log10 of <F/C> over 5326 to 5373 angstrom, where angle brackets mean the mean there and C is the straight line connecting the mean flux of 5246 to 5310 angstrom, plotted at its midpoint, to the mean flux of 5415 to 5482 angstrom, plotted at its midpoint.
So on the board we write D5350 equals 0.05 mag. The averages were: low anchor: 39.9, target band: 38.3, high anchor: 40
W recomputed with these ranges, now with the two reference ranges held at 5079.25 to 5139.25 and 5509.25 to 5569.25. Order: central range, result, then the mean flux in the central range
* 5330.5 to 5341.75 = -0.07 mag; 39.7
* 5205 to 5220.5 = -0.02 mag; 35.5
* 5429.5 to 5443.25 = 0.01 mag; 38.8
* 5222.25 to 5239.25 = -0.07 mag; 37.6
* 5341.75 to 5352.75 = 0.04 mag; 36.3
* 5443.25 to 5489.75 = -0.02 mag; 40.8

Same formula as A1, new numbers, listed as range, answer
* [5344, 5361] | 38.3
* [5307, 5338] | 42.7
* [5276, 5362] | 40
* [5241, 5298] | 39.5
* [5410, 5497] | 39.5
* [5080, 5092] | 33.4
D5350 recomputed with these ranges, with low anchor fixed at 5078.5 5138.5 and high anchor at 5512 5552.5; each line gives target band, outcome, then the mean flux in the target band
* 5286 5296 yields -0.04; 38.3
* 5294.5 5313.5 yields -0.12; 41.6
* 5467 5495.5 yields 0.02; 40.5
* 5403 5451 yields 0.07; 37.6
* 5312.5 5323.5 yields -0.16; 43.4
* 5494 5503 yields 0.04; 40.1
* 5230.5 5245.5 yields -0.05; 37.5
